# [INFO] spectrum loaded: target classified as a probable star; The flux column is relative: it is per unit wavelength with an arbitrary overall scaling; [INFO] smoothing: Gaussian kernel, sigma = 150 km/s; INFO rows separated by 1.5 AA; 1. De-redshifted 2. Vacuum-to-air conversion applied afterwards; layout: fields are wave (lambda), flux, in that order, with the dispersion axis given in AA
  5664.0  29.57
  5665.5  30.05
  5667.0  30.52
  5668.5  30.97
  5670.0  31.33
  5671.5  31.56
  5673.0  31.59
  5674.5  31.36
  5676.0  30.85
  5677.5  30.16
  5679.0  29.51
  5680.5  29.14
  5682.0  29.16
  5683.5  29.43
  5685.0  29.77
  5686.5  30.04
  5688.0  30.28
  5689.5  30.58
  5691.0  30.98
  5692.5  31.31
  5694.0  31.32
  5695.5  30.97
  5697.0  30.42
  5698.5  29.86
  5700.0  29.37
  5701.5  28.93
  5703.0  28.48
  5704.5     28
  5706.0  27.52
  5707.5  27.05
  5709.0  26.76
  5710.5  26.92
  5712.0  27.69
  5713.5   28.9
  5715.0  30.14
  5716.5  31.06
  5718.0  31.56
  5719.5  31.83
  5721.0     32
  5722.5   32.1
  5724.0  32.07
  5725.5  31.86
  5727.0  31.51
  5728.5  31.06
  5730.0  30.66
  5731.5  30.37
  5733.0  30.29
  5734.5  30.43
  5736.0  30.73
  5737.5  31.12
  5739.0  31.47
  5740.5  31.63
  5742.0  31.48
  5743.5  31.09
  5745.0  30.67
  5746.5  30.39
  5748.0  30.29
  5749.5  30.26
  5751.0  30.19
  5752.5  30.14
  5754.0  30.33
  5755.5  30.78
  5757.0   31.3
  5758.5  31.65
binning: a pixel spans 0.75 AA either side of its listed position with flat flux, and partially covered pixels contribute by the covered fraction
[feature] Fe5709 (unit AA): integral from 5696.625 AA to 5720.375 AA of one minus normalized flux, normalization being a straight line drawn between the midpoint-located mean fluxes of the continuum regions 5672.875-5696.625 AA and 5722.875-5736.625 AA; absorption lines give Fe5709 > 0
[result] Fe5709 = 1.3 AA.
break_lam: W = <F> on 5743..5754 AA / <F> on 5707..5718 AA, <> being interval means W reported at 1.06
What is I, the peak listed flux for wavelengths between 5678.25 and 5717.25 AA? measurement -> 31.32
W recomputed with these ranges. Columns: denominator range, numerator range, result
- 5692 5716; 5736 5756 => 1.06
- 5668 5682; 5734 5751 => 1.01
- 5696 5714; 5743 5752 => 1.07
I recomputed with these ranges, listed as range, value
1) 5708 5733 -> 32.1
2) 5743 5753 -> 31.09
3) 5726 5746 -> 31.63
